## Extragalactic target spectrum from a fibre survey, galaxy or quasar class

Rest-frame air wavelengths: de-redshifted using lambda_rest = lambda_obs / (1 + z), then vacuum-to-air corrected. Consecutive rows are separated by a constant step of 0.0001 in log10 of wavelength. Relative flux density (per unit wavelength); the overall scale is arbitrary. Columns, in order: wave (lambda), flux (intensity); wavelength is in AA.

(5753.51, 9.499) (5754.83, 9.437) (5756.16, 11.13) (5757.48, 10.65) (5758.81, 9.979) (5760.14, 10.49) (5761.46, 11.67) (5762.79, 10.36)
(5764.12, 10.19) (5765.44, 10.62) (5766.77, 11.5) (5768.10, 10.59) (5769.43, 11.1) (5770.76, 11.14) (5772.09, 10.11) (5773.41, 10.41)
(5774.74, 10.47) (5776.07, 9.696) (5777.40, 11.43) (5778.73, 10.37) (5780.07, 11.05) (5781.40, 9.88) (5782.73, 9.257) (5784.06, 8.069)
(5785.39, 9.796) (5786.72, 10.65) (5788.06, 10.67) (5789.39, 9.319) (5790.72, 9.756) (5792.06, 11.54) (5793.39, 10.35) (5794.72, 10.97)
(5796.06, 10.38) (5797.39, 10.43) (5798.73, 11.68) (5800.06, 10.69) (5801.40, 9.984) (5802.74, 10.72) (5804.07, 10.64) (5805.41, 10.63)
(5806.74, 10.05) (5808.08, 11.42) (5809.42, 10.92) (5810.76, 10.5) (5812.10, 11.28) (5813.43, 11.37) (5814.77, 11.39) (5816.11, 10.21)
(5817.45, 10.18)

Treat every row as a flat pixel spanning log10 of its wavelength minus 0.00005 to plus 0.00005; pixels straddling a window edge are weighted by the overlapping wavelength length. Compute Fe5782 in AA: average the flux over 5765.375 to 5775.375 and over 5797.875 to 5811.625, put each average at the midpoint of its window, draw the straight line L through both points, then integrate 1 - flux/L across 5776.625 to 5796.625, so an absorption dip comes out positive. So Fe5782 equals 0.9 AA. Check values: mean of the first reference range 10.8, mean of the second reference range 10.7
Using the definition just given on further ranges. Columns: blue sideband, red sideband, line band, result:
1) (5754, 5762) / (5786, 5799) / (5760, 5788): 0.3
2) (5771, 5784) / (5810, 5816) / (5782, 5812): 0.8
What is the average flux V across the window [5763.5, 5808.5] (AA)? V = 10.5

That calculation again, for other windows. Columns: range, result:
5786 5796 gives 10.5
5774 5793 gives 10.1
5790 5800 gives 10.7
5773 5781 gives 10.5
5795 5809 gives 10.7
